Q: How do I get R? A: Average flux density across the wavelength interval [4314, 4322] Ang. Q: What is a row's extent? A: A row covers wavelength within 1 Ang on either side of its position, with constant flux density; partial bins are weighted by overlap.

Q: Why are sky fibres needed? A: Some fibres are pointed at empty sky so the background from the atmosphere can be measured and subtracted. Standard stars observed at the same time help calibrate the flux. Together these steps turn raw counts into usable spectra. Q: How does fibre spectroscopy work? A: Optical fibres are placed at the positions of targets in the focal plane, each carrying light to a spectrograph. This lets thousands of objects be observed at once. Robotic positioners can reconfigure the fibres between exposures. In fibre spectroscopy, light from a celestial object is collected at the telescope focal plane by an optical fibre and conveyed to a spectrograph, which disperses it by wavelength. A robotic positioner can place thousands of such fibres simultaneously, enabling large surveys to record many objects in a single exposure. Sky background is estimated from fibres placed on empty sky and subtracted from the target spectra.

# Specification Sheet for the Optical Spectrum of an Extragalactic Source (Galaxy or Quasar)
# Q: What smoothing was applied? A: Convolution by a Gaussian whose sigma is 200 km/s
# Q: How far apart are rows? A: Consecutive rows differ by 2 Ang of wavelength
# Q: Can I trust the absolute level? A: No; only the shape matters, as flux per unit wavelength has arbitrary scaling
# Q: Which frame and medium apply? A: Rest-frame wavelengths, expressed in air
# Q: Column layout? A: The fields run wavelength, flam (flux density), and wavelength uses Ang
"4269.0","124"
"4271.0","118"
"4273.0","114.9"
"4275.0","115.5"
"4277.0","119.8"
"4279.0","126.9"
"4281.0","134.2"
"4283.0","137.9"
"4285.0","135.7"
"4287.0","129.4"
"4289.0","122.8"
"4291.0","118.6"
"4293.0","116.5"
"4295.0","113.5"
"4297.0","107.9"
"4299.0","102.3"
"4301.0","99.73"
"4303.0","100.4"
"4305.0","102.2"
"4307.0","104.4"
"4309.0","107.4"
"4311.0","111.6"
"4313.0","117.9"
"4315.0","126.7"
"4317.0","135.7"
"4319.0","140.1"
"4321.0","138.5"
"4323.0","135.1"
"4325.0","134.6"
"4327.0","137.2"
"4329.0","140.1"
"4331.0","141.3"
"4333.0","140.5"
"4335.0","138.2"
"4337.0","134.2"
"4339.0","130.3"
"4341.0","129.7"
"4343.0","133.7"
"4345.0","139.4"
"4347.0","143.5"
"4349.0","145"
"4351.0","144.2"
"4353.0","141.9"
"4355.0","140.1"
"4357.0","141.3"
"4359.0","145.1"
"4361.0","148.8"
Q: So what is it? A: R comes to 135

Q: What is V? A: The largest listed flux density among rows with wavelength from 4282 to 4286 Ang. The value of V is 137.9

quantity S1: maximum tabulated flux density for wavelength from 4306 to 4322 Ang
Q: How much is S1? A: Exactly 140.1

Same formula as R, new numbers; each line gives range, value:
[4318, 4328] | 137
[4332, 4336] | 139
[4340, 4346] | 134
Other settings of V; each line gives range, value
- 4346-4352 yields 145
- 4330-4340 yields 141.3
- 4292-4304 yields 116.5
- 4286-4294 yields 129.4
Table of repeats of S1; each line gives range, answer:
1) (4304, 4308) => 104.4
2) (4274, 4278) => 119.8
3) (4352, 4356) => 141.9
